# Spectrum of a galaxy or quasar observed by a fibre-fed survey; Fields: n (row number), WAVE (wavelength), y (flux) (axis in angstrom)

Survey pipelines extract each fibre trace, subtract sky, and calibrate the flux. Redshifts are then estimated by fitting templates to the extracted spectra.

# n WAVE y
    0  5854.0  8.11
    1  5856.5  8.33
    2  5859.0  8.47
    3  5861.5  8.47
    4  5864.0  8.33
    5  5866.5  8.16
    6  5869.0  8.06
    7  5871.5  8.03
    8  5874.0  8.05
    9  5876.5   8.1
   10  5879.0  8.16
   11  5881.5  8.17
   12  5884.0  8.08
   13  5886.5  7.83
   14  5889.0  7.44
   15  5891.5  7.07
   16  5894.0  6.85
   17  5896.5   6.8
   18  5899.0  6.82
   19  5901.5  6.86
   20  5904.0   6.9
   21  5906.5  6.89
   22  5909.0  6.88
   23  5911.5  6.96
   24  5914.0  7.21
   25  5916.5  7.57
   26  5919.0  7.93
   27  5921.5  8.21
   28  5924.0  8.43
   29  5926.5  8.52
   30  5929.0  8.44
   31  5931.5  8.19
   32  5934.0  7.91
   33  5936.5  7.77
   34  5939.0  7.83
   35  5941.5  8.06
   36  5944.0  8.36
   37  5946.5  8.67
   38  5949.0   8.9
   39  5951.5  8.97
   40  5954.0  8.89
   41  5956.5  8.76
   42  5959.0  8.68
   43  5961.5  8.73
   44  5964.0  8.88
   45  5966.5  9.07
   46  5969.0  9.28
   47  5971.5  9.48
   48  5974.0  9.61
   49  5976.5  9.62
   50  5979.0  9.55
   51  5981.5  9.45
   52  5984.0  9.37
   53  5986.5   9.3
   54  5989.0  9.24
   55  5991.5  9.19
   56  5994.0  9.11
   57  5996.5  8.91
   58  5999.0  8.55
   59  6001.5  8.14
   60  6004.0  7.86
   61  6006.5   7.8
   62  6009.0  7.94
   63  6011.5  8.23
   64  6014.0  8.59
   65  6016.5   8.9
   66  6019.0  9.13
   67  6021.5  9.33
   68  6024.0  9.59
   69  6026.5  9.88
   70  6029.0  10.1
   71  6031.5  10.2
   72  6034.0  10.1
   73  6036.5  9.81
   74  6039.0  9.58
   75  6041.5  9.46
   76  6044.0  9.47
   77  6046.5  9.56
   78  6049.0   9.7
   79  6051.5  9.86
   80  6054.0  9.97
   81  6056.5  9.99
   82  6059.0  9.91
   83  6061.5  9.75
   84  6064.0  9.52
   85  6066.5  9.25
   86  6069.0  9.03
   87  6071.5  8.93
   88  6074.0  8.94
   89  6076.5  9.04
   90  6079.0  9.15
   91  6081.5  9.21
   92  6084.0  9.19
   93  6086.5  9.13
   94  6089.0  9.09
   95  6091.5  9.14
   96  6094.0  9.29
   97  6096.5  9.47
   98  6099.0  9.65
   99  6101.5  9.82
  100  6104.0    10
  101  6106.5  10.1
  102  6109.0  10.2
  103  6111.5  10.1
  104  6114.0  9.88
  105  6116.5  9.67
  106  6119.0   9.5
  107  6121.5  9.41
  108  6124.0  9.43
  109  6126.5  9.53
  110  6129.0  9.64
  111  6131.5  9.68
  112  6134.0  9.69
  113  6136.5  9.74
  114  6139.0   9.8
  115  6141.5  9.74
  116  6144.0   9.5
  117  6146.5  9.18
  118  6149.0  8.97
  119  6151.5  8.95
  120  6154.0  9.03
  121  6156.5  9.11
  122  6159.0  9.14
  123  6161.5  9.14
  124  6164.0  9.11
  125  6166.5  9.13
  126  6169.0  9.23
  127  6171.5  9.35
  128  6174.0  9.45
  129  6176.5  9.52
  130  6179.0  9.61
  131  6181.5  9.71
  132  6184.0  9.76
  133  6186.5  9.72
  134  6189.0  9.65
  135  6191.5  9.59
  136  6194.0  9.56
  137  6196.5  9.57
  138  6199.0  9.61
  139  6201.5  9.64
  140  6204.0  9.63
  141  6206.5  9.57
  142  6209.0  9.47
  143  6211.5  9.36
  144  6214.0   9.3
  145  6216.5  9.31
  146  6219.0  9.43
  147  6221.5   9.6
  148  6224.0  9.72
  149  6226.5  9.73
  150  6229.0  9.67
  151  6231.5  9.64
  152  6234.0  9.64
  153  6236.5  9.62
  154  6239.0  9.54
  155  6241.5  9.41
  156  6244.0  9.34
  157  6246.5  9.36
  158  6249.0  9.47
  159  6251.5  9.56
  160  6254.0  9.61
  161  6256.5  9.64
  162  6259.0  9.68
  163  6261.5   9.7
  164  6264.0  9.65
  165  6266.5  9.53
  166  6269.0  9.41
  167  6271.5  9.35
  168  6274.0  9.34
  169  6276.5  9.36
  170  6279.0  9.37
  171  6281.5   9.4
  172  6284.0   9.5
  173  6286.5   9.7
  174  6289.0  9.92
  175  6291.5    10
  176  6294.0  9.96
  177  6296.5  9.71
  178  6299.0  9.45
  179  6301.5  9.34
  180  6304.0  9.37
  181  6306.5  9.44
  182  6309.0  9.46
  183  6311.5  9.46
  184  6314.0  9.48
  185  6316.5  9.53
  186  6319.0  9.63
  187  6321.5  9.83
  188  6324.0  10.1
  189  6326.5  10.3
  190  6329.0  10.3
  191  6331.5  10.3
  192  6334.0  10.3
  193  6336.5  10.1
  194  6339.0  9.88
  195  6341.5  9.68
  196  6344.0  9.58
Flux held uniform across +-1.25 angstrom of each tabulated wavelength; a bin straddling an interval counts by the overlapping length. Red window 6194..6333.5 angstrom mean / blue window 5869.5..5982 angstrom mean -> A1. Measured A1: 1.2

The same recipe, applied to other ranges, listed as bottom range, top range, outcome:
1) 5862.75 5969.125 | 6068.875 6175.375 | 1.18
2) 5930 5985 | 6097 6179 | 1.08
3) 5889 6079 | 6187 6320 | 1.10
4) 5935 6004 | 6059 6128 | 1.07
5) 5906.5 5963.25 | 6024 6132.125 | 1.18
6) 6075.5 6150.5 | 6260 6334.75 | 1.01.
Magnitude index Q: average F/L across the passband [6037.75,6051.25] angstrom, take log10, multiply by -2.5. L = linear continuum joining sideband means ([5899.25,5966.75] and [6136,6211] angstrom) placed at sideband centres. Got -0.10 mag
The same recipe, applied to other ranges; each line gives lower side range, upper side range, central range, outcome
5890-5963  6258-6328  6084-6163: -0.083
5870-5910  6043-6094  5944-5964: -0.082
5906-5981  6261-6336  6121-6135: -0.057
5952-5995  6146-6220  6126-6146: -0.035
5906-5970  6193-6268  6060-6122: -0.063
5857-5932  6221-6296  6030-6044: -0.161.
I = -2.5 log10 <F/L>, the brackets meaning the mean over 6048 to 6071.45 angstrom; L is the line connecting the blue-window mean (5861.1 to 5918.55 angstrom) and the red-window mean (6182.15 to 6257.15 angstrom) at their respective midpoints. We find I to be -0.12 mag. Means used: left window 7.54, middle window 9.63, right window 9.56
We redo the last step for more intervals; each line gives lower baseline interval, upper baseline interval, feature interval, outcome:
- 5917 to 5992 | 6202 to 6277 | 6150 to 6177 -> 0.02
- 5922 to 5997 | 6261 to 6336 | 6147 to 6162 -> 0.03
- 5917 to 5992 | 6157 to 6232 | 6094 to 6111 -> -0.07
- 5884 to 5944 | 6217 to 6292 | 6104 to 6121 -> -0.14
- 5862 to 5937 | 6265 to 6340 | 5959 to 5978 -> -0.15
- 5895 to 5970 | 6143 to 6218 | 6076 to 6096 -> -0.04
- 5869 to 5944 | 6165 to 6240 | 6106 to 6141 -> -0.08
